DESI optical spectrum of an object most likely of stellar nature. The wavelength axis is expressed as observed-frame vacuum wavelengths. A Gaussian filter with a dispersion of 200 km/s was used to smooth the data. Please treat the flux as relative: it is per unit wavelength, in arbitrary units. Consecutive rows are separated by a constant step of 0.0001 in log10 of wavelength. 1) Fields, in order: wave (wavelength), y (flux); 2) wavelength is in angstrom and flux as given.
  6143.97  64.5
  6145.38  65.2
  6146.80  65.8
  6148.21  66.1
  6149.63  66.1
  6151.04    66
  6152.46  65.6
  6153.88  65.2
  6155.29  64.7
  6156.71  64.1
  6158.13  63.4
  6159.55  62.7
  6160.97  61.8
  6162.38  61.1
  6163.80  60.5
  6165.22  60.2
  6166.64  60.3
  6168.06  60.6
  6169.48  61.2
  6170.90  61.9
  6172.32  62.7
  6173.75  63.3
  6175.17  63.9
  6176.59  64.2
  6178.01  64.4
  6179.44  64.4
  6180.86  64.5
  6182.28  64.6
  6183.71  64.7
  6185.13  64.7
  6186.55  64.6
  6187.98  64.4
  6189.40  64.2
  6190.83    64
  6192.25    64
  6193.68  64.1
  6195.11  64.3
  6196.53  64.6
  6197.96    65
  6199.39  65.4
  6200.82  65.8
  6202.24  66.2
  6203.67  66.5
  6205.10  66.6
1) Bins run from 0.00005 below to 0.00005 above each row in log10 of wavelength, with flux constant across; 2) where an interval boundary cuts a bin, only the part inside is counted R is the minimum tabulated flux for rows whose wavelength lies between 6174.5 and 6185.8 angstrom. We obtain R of 63.9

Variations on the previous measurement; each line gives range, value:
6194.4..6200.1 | 64.3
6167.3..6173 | 60.6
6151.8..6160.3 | 62.7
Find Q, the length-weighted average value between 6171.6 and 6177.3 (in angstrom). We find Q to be 63.5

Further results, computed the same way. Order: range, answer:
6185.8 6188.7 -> 64.6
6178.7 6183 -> 64.4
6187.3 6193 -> 64.2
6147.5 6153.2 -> 66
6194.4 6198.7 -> 64.7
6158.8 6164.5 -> 61.6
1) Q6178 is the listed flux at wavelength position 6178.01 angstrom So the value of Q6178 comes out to 64.4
